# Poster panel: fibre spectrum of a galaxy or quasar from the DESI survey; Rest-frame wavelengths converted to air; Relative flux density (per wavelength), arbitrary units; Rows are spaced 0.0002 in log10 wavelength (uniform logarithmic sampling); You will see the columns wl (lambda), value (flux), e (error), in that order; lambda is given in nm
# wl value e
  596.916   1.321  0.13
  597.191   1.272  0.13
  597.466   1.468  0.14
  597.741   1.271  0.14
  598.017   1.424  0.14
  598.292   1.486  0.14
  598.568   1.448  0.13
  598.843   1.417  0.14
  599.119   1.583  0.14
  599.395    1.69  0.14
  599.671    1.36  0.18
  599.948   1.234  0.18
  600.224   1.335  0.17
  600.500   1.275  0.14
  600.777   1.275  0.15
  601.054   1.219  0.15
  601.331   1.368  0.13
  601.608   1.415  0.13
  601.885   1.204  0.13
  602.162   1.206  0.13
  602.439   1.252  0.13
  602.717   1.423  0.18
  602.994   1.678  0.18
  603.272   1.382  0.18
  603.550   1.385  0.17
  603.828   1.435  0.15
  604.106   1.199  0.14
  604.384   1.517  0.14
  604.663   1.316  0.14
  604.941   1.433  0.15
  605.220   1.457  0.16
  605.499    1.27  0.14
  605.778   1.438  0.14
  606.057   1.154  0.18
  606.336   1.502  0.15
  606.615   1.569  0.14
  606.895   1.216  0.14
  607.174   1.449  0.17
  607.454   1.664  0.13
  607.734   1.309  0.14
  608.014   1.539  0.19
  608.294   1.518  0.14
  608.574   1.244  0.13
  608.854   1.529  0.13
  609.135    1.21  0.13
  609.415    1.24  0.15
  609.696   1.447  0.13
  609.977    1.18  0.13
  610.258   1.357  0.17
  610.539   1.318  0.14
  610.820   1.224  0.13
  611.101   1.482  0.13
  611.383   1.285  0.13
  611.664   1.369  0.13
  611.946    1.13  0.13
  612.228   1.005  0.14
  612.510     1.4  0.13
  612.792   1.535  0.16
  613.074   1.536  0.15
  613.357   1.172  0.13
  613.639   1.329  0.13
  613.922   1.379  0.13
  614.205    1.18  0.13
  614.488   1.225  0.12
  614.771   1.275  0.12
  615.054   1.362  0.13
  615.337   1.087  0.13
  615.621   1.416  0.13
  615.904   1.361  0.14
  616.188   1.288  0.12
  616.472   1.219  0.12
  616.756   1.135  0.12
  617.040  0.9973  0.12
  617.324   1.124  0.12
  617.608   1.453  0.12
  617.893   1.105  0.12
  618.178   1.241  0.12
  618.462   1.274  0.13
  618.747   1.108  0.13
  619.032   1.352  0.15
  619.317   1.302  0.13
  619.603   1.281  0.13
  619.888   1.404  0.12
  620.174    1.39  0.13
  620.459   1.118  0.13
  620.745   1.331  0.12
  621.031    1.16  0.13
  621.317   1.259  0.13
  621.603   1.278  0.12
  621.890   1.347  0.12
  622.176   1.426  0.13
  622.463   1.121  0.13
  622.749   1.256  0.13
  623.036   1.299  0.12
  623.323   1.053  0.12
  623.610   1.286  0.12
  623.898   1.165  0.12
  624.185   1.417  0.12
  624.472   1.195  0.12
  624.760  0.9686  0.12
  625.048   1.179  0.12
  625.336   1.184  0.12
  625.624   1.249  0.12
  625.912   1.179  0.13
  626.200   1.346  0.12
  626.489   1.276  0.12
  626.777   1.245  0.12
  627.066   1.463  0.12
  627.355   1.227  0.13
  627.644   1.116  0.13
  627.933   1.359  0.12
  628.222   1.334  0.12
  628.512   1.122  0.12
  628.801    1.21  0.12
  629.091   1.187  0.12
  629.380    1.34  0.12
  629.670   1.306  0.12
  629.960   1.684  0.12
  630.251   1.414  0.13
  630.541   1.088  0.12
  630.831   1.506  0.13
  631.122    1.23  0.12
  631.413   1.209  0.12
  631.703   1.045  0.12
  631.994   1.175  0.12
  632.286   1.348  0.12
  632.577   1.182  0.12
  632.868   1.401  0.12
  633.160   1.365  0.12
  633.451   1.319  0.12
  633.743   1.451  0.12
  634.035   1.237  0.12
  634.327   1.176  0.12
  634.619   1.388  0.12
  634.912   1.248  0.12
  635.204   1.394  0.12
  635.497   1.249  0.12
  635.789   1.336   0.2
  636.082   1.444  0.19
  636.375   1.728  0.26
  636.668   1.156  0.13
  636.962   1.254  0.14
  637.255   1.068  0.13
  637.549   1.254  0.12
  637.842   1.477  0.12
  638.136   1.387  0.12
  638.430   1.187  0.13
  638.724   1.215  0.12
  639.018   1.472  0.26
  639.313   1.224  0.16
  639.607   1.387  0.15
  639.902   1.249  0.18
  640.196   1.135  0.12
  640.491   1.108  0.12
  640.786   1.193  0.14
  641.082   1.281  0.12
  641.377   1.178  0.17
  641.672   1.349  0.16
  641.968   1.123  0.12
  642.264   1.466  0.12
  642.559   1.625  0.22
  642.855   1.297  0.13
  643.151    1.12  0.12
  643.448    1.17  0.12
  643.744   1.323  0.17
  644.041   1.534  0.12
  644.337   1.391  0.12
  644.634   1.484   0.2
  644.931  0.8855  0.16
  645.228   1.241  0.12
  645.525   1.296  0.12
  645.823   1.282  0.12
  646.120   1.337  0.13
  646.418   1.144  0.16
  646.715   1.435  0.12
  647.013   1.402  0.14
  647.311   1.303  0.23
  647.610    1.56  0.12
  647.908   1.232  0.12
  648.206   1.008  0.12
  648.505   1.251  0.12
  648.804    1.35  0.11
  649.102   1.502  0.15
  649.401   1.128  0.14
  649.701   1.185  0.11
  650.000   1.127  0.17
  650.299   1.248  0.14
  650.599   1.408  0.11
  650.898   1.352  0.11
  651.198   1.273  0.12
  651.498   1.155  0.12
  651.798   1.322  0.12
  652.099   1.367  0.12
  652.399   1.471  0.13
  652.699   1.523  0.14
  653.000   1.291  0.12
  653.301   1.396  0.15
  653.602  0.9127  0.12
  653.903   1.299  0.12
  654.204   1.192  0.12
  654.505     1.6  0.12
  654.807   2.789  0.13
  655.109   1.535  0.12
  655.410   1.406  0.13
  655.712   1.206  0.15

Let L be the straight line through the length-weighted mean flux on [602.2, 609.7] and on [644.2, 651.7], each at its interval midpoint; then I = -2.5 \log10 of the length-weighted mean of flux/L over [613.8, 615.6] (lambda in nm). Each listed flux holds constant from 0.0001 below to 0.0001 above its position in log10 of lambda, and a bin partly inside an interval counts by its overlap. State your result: 0.09 mag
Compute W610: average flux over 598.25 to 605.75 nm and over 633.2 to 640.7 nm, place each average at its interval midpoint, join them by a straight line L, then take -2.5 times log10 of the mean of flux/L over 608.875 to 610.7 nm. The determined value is 0.05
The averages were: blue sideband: 1.38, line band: 1.31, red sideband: 1.3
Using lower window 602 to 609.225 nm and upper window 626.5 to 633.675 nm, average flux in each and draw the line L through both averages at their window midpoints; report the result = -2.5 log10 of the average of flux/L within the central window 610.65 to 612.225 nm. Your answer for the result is 0.08 mag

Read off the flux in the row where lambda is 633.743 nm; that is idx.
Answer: 1.451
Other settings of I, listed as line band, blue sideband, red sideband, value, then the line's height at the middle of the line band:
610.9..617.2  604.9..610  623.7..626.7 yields 0.040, 1.33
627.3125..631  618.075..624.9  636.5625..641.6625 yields -0.042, 1.25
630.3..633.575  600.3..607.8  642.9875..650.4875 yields 0.038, 1.31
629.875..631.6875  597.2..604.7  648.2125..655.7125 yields 0.041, 1.37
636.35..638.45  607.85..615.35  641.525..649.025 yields 0.010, 1.31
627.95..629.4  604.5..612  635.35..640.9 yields 0.063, 1.32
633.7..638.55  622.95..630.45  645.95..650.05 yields -0.038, 1.27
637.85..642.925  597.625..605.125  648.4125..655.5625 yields 0.071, 1.38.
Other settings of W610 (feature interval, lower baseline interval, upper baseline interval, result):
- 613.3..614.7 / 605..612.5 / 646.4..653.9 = 0.07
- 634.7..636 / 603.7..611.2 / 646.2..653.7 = 0.01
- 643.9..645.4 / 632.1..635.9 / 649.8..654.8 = 0.02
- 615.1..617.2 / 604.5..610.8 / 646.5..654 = 0.12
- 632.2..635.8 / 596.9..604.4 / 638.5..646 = -0.01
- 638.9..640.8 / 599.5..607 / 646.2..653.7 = 0.05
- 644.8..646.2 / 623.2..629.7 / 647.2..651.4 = 0.06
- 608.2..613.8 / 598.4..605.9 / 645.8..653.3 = 0.03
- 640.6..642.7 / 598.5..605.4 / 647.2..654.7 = 0.01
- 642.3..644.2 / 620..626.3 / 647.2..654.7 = -0.05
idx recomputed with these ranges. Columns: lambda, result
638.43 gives 1.187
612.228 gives 1.005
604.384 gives 1.517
